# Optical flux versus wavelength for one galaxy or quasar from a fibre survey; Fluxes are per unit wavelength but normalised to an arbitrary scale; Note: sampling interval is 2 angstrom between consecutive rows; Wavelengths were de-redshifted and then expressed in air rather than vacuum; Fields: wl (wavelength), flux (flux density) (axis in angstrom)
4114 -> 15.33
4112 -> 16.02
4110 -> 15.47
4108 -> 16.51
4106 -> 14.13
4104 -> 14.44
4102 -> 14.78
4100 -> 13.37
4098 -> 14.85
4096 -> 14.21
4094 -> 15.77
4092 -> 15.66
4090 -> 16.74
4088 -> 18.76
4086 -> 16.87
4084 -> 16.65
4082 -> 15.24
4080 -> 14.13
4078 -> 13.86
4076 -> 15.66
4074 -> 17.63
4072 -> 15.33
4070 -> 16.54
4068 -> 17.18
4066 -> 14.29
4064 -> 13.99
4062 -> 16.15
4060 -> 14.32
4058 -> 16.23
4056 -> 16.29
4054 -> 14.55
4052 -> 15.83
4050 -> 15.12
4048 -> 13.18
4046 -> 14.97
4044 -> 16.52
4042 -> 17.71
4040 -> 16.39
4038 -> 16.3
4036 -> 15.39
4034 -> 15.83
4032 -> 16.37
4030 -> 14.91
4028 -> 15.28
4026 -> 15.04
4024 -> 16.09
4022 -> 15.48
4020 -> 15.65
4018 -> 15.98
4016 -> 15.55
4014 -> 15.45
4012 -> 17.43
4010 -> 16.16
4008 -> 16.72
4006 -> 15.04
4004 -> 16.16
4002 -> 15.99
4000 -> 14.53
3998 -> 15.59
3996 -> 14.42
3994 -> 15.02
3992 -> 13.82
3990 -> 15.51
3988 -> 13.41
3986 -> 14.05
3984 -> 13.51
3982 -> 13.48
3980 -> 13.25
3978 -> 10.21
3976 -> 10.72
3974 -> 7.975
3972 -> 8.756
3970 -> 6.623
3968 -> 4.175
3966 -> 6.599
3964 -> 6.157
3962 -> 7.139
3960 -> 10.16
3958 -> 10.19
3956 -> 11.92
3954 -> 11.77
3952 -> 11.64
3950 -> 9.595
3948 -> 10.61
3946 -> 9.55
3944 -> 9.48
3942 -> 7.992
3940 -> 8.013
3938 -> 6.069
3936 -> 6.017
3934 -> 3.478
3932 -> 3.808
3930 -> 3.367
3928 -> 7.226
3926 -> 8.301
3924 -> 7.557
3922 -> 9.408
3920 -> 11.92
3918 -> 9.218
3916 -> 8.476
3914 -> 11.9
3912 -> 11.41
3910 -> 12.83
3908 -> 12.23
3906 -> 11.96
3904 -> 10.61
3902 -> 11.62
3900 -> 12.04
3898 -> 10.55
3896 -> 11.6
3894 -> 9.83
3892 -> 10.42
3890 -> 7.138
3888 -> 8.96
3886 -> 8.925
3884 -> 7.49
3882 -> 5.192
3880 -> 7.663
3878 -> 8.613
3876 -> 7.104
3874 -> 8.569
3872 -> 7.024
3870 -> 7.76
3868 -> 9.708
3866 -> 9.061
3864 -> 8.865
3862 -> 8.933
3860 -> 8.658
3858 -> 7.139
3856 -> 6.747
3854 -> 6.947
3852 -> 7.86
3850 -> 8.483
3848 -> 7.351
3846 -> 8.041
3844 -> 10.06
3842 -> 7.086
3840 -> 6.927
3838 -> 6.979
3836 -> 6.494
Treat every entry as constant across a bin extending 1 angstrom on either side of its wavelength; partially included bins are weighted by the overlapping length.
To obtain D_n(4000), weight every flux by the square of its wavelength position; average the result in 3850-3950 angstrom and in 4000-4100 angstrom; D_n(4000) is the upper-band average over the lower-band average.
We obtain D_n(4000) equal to 1.95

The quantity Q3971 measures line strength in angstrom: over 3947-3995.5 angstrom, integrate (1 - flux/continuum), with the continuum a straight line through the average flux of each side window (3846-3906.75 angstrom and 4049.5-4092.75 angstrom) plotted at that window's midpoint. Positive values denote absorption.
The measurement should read 6.0 angstrom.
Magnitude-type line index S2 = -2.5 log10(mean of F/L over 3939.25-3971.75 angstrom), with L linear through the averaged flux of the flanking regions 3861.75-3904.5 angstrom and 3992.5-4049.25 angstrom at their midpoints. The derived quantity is 0.37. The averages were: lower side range 8.97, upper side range 15.7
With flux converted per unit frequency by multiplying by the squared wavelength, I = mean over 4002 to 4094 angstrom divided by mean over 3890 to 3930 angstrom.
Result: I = 1.66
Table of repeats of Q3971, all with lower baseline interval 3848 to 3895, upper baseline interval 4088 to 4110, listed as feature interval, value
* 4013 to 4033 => -4.2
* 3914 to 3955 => 7.4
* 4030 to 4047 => -3.5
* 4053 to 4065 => -1.1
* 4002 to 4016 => -4.2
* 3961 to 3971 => 4.5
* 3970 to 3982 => 1.3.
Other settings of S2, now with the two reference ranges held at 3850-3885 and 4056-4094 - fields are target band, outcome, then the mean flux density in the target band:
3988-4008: -0.173 mag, 15.1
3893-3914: -0.235 mag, 11.5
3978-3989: -0.077 mag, 13.2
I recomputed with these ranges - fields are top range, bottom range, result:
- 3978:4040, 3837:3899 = 1.98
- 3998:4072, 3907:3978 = 1.90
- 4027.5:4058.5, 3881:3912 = 1.66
